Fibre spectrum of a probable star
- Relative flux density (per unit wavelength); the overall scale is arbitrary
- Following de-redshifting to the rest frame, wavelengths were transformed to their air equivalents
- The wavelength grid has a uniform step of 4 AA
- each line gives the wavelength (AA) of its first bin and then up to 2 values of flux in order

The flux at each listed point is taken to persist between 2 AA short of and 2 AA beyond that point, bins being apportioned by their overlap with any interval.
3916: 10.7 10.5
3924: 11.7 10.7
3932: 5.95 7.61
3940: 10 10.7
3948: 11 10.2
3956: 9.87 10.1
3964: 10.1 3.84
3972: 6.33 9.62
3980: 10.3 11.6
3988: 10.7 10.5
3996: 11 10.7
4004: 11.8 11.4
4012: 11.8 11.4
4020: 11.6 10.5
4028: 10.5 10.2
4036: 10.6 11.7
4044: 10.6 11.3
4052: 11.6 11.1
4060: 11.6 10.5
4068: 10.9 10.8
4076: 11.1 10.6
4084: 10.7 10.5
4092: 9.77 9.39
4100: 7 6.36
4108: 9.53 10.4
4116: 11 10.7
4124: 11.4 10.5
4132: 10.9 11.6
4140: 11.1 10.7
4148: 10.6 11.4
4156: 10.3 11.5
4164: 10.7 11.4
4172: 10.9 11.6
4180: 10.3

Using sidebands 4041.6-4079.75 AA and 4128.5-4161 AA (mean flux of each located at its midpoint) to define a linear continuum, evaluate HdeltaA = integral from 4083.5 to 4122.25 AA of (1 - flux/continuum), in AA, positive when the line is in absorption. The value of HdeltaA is 5.3 AA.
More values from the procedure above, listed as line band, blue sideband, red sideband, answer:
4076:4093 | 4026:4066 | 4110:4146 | 0.7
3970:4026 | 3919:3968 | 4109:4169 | -3.8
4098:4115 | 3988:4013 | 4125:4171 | 3.9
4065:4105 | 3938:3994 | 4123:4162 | 2.7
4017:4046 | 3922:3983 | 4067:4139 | -3.3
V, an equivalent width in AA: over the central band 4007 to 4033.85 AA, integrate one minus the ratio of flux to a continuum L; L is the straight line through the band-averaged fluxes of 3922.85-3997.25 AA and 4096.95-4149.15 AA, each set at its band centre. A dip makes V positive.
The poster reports -3.59 AA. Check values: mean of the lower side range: 9.53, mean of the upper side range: 10.1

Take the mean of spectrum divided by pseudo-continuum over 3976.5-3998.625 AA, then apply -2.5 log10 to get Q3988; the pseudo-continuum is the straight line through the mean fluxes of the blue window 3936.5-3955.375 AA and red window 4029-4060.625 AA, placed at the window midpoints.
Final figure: -0.02 mag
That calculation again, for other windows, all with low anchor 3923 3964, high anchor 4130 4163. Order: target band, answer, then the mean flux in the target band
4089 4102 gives 0.20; 8.86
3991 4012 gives -0.11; 11.2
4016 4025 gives -0.10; 11.2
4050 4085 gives -0.05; 11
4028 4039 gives -0.02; 10.5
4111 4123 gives 0.00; 10.8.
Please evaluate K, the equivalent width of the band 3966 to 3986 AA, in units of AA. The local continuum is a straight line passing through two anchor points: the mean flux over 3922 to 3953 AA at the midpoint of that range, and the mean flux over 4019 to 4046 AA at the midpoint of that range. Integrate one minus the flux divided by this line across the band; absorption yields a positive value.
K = 3.6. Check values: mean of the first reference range 9.72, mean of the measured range 8.34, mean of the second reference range 10.8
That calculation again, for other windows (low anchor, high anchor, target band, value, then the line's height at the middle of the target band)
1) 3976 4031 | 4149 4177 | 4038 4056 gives -0.4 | 11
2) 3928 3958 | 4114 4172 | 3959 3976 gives 3.4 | 9.61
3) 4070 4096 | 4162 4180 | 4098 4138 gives 2.9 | 10.7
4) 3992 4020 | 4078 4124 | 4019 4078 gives -2.1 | 10.6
